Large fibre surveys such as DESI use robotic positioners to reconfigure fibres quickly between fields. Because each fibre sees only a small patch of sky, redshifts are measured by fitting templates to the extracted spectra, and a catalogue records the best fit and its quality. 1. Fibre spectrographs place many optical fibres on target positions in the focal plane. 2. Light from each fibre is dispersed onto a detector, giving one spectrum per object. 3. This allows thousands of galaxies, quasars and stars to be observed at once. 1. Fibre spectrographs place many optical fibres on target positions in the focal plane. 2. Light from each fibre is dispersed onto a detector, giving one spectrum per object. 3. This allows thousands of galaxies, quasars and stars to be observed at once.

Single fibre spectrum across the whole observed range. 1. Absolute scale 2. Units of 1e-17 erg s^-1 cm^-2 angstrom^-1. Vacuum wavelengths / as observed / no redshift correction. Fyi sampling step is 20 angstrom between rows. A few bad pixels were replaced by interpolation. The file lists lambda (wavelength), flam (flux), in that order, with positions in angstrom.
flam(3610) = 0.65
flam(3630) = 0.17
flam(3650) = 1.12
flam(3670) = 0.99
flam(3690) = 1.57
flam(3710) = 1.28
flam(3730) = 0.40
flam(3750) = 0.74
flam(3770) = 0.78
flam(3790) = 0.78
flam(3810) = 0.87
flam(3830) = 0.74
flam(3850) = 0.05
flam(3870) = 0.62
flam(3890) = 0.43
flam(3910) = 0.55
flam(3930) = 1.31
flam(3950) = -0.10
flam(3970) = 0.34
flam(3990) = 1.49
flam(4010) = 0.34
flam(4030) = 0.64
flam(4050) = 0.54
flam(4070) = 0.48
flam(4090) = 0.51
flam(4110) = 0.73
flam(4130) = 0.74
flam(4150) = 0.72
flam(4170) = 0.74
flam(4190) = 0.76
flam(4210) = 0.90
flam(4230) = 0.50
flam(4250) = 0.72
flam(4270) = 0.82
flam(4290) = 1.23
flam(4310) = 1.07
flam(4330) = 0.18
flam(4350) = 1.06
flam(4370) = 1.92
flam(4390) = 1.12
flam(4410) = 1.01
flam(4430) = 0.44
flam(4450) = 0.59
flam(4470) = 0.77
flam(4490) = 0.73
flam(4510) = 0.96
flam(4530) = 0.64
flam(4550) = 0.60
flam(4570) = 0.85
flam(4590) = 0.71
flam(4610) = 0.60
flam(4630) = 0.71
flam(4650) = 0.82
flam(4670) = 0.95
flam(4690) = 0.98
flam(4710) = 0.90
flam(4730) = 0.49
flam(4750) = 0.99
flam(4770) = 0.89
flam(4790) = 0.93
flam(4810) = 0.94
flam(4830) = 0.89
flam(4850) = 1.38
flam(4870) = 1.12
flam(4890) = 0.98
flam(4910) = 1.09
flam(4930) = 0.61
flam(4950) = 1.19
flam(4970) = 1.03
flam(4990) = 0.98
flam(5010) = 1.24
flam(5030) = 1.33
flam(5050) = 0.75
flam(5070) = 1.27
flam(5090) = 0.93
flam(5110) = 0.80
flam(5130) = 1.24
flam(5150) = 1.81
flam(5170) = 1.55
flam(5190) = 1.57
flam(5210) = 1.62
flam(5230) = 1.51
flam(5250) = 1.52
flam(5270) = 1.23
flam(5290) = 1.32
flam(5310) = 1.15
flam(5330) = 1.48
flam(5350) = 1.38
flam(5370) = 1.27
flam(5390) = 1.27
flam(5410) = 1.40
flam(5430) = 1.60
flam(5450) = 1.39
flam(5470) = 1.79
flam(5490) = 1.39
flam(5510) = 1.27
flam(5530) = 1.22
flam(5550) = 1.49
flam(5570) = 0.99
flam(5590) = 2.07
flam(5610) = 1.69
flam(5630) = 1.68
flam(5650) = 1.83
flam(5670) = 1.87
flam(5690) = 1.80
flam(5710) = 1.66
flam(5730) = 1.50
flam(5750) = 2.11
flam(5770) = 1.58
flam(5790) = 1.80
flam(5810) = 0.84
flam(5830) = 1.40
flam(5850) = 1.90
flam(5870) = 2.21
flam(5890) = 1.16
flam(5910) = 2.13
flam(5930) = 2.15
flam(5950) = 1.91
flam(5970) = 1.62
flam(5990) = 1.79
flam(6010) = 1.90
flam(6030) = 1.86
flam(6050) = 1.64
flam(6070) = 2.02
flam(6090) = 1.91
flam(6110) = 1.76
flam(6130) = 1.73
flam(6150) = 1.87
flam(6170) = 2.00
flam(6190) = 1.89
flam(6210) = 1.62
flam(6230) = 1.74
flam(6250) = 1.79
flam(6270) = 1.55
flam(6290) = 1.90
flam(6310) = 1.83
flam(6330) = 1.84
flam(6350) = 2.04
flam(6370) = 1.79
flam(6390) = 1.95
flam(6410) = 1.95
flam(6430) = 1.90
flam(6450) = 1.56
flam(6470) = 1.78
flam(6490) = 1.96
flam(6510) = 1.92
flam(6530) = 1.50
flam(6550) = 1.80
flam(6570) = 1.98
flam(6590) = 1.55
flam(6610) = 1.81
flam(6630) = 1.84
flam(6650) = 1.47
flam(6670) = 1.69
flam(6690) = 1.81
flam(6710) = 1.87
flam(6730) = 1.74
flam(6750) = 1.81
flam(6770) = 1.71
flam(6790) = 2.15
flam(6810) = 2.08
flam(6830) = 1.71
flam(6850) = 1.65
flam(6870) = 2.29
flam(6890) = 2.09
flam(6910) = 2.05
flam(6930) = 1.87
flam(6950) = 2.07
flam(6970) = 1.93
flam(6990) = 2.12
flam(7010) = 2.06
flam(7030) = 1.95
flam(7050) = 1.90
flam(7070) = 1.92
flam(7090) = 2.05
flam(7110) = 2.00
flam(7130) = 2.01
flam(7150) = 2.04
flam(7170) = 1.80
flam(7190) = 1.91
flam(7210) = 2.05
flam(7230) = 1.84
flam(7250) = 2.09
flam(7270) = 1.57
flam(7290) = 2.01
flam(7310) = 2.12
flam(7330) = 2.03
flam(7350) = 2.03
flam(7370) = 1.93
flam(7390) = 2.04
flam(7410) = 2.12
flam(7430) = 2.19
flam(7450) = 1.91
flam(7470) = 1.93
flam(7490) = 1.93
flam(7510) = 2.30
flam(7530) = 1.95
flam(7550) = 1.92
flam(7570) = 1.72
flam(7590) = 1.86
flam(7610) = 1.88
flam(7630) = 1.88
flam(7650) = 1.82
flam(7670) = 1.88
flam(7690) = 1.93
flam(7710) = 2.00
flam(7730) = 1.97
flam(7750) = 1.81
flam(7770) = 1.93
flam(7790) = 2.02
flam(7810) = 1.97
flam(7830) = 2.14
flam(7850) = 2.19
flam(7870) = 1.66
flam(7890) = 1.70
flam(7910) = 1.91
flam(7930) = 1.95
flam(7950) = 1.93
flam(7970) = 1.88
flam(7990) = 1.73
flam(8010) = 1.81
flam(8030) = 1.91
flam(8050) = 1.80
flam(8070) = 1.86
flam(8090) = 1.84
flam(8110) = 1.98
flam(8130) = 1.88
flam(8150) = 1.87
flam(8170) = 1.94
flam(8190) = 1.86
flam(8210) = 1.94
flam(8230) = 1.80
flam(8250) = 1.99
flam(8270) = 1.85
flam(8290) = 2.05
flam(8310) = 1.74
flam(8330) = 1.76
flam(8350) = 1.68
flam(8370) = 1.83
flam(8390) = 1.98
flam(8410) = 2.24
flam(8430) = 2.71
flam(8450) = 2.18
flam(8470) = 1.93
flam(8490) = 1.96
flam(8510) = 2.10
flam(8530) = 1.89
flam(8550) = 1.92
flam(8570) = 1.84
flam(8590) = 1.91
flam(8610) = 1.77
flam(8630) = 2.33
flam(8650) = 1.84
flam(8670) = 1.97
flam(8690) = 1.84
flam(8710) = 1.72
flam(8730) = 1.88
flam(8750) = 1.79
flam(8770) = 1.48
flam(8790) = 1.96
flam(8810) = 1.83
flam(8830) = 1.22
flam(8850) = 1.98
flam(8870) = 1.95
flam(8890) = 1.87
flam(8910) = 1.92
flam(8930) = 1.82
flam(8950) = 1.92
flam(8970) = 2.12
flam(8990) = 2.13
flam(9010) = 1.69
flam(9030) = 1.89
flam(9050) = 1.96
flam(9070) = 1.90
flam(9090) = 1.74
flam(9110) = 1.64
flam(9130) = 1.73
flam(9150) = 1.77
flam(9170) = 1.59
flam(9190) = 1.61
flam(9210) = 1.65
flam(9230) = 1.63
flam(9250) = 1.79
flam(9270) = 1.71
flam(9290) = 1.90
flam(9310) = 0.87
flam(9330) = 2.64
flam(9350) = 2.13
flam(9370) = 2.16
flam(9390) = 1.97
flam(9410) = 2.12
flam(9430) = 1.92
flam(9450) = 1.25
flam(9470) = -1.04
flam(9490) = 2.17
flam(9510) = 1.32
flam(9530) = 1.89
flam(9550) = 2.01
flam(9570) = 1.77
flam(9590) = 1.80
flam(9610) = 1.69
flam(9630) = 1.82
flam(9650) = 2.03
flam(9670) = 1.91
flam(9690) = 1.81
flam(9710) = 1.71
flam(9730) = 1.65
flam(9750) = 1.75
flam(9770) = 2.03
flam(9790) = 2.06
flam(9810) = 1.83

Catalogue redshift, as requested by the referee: 0.284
